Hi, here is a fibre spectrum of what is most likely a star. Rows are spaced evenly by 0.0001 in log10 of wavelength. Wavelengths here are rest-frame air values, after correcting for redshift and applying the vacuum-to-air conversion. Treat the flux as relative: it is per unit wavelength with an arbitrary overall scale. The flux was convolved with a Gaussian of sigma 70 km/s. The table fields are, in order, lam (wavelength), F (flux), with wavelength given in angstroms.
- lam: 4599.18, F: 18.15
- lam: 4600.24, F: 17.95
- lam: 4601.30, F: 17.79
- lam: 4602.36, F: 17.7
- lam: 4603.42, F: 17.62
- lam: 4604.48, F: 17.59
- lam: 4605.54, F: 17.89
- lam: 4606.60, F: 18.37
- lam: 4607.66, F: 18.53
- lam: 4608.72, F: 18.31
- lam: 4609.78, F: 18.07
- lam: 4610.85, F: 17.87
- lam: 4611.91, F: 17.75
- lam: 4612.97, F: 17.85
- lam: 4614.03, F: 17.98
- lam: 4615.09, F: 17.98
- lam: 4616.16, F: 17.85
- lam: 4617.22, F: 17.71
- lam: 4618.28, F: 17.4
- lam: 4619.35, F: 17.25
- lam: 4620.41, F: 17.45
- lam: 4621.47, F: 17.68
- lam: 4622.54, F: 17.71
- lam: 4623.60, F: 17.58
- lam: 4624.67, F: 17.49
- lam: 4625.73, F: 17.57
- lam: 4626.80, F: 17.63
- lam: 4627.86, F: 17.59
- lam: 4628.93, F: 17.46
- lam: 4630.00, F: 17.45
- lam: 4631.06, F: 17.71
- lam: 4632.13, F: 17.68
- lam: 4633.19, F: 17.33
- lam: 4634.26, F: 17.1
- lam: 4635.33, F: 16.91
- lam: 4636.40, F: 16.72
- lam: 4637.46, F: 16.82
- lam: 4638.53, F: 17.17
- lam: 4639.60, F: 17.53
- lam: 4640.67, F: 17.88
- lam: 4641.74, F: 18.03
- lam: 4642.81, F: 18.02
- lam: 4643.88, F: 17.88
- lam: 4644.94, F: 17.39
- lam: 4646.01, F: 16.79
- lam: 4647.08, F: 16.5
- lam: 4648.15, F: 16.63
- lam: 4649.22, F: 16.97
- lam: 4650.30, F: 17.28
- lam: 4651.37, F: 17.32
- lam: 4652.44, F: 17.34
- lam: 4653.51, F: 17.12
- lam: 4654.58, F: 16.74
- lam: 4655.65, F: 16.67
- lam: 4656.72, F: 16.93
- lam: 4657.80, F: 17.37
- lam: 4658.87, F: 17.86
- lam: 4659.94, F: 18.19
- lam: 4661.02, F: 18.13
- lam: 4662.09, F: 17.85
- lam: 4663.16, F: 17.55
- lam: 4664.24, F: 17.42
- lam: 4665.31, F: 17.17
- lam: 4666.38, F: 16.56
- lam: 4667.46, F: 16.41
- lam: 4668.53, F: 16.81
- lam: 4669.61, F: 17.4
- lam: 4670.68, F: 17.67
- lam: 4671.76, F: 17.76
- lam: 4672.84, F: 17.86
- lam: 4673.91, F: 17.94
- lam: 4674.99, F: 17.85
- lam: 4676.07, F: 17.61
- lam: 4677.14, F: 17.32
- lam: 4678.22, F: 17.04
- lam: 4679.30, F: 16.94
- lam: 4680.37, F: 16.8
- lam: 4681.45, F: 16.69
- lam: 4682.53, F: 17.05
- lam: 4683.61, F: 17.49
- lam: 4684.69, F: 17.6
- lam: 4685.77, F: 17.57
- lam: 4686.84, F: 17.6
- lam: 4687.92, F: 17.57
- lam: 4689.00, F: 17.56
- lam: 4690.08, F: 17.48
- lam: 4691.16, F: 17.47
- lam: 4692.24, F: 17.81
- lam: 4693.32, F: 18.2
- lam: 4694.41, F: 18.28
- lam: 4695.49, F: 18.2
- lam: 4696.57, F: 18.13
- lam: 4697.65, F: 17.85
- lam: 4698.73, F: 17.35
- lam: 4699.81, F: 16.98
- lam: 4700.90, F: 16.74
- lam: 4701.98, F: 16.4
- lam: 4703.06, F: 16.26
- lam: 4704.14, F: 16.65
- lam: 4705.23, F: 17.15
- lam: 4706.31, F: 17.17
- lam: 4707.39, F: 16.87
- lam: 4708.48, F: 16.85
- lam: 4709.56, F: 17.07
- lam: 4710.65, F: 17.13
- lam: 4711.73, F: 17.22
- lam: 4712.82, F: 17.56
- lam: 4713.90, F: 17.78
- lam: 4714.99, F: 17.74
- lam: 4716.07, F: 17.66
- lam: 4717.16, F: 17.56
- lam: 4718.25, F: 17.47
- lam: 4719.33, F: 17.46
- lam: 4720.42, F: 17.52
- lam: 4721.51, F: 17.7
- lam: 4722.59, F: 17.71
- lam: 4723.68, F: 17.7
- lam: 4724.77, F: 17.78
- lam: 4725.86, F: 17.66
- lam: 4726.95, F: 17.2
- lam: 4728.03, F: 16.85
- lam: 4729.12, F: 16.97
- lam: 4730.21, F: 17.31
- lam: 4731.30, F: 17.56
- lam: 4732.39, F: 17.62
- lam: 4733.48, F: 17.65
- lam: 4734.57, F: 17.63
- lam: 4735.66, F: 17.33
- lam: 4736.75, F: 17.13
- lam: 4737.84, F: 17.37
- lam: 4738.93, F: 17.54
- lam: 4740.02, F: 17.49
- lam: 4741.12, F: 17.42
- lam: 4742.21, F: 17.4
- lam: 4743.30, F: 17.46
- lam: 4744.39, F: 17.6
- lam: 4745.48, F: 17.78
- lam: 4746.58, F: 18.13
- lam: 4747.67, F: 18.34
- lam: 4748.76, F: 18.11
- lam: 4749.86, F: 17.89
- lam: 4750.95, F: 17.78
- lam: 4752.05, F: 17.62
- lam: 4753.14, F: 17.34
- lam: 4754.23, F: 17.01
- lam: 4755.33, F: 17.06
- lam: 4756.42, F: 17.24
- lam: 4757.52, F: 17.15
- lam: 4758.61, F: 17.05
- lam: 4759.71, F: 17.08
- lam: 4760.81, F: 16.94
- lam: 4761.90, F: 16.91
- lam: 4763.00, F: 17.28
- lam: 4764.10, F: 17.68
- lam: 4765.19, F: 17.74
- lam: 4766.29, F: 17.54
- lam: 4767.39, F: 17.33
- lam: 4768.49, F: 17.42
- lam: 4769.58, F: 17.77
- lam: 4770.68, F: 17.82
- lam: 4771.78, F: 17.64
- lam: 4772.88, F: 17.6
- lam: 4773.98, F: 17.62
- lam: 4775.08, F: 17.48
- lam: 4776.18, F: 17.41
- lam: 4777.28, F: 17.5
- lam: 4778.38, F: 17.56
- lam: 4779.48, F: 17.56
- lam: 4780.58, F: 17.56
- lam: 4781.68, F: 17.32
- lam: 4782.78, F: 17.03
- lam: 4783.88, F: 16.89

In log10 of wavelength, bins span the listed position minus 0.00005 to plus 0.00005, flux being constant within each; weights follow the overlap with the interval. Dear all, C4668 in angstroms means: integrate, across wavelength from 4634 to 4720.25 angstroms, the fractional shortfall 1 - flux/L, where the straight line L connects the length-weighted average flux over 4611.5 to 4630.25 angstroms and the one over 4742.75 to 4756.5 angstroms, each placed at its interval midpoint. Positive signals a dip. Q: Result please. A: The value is 1.5 angstroms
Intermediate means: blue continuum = 17.6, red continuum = 17.7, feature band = 17.3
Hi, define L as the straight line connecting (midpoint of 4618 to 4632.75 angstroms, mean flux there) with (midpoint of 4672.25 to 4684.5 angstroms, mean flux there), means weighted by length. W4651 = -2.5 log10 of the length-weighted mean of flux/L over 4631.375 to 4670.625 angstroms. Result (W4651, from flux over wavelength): 0.01 mag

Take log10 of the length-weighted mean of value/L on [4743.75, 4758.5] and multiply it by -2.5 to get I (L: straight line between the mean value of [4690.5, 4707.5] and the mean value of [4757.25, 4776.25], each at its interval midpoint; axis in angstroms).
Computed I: -0.01 mag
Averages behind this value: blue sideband 17.4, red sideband 17.4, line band 17.6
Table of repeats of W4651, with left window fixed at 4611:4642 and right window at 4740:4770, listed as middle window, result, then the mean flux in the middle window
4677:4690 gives 0.01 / 17.3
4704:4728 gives 0.01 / 17.4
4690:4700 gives -0.02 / 17.8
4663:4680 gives 0.01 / 17.3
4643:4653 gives 0.02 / 17.2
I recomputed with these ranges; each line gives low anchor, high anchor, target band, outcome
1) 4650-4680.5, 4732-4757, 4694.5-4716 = 0.01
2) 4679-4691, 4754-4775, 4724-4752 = -0.01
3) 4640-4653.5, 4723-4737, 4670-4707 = 0.00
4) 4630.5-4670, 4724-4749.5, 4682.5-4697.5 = -0.02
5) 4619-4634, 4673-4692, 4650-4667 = 0.01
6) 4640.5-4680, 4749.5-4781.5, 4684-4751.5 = -0.01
